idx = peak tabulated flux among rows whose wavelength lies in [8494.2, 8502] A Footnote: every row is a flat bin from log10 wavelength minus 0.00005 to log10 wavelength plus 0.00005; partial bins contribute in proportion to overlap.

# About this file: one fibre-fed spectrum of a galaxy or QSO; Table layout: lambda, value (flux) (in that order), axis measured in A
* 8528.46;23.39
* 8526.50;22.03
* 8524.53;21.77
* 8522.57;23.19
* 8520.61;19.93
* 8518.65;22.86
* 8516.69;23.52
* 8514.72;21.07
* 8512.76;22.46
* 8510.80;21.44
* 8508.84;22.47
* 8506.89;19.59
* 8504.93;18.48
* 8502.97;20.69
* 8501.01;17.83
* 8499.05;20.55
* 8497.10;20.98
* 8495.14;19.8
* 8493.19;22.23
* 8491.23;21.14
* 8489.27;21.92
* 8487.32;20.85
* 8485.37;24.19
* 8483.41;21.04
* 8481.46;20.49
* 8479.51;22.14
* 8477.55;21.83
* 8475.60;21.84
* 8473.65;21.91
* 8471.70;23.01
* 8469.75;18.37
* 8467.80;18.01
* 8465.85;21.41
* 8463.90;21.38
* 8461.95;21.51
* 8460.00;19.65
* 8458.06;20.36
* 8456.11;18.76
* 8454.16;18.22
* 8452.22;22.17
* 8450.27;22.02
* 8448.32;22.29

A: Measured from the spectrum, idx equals 20.98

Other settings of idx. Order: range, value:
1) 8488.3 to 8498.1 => 22.23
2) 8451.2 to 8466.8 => 22.17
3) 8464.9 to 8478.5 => 23.01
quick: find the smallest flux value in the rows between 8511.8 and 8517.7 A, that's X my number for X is 21.07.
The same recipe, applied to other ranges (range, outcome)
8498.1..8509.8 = 17.83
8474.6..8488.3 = 20.49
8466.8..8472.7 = 18.01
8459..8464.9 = 19.65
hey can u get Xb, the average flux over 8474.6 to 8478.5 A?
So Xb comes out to 21.9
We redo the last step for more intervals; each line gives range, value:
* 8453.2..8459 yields 19.1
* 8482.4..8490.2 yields 22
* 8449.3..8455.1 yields 20.8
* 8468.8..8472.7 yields 20.7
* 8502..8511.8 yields 20.5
